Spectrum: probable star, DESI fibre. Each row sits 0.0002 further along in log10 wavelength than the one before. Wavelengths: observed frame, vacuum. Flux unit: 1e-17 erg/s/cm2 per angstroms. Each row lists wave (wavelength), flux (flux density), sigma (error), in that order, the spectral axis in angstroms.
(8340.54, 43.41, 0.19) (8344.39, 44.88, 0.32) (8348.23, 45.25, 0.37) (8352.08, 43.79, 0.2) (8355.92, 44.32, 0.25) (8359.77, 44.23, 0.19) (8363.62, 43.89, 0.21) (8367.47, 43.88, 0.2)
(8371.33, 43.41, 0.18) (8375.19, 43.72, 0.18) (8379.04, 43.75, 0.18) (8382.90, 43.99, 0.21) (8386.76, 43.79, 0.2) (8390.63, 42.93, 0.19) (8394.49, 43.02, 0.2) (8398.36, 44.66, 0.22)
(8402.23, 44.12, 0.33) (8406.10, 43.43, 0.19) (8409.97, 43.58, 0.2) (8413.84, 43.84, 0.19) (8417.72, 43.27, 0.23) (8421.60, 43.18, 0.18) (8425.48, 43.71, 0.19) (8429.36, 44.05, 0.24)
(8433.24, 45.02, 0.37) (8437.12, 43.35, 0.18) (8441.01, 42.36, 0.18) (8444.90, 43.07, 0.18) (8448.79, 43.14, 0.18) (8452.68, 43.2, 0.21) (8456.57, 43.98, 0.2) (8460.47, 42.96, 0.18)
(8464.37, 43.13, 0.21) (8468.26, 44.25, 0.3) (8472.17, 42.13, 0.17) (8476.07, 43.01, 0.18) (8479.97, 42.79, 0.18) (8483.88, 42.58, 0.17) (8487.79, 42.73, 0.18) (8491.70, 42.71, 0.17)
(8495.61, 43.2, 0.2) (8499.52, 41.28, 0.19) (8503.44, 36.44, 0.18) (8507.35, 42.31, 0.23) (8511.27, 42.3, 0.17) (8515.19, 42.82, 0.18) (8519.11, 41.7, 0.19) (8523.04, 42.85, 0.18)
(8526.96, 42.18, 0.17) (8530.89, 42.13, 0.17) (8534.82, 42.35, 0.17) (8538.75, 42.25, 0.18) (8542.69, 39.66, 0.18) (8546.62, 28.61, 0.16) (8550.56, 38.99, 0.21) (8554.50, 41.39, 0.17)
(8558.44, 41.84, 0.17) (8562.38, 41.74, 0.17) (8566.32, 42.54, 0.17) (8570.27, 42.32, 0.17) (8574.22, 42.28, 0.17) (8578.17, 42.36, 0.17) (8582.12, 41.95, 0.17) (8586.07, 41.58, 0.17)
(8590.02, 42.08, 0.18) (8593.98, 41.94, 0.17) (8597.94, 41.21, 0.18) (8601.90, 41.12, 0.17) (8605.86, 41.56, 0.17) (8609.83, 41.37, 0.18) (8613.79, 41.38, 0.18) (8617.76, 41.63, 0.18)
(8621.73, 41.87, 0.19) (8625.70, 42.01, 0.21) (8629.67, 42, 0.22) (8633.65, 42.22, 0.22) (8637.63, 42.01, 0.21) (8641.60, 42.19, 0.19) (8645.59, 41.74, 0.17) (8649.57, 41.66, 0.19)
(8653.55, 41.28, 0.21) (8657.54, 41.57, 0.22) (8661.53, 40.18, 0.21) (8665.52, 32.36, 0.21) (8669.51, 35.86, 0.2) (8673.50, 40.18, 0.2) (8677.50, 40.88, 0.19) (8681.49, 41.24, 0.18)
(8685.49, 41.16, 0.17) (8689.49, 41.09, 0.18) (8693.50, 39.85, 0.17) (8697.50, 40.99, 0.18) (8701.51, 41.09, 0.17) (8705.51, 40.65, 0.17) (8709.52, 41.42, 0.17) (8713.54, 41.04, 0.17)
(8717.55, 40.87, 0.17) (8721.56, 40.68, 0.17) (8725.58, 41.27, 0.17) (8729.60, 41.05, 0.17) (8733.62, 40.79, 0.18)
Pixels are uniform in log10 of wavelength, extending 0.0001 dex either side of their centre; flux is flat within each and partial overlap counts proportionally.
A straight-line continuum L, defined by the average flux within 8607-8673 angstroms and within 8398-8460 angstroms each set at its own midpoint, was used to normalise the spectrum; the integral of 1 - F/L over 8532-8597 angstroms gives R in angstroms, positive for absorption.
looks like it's 1.3 angstroms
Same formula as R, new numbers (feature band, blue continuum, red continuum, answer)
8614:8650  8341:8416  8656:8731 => -0.89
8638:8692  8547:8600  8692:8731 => 1.17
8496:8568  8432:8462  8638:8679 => 1.99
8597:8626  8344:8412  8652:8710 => -0.46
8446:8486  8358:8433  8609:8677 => -0.24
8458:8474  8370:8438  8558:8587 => -0.01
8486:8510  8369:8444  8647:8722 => 0.59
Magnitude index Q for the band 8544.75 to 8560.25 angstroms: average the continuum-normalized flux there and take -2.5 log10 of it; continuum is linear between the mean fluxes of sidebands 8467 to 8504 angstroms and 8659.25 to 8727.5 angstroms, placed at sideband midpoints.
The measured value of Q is 0.11 mag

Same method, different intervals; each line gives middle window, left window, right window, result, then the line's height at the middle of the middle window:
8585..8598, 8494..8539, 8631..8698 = -0.02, 41.1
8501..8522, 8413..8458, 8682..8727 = 0.04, 42.8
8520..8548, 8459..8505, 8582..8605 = 0.04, 42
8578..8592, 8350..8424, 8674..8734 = 0.00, 42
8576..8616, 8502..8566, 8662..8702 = -0.04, 40.2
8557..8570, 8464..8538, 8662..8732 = -0.01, 41.6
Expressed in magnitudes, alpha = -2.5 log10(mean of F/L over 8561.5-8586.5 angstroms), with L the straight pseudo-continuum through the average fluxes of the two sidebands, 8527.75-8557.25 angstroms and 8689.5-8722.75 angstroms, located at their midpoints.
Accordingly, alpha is -0.064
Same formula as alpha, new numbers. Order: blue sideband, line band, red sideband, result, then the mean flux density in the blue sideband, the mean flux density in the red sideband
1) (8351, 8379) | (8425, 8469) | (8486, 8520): -0.02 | 43.9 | 41.7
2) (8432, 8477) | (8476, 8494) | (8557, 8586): 0.01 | 43.3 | 42.1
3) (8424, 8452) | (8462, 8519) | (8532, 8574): -0.01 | 43.5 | 40.3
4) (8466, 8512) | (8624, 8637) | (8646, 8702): -0.04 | 42.2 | 40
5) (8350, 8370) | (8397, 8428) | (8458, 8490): 0.00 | 44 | 43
